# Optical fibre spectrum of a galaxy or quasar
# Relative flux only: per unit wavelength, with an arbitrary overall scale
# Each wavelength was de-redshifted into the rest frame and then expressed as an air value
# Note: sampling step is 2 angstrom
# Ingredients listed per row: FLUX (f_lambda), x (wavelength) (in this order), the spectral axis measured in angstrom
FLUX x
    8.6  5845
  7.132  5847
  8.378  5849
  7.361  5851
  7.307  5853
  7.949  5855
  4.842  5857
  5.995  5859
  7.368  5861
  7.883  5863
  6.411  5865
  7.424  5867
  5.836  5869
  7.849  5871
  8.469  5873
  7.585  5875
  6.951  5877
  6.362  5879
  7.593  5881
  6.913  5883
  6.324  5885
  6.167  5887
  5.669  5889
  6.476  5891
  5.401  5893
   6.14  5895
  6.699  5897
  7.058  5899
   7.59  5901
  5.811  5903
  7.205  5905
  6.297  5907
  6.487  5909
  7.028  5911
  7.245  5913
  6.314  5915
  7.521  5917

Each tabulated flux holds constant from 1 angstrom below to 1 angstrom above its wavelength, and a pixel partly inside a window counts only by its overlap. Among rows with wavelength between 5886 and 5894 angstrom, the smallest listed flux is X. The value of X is 5.401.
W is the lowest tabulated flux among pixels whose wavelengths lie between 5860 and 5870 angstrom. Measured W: 5.836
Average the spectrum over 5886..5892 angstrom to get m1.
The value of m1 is 6.1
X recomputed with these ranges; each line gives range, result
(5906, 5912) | 6.297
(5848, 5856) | 7.307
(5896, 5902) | 6.699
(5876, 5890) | 5.669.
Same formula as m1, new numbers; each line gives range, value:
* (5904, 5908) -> 6.75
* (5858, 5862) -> 6.68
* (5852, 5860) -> 6.52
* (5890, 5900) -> 6.35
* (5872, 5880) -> 7.34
